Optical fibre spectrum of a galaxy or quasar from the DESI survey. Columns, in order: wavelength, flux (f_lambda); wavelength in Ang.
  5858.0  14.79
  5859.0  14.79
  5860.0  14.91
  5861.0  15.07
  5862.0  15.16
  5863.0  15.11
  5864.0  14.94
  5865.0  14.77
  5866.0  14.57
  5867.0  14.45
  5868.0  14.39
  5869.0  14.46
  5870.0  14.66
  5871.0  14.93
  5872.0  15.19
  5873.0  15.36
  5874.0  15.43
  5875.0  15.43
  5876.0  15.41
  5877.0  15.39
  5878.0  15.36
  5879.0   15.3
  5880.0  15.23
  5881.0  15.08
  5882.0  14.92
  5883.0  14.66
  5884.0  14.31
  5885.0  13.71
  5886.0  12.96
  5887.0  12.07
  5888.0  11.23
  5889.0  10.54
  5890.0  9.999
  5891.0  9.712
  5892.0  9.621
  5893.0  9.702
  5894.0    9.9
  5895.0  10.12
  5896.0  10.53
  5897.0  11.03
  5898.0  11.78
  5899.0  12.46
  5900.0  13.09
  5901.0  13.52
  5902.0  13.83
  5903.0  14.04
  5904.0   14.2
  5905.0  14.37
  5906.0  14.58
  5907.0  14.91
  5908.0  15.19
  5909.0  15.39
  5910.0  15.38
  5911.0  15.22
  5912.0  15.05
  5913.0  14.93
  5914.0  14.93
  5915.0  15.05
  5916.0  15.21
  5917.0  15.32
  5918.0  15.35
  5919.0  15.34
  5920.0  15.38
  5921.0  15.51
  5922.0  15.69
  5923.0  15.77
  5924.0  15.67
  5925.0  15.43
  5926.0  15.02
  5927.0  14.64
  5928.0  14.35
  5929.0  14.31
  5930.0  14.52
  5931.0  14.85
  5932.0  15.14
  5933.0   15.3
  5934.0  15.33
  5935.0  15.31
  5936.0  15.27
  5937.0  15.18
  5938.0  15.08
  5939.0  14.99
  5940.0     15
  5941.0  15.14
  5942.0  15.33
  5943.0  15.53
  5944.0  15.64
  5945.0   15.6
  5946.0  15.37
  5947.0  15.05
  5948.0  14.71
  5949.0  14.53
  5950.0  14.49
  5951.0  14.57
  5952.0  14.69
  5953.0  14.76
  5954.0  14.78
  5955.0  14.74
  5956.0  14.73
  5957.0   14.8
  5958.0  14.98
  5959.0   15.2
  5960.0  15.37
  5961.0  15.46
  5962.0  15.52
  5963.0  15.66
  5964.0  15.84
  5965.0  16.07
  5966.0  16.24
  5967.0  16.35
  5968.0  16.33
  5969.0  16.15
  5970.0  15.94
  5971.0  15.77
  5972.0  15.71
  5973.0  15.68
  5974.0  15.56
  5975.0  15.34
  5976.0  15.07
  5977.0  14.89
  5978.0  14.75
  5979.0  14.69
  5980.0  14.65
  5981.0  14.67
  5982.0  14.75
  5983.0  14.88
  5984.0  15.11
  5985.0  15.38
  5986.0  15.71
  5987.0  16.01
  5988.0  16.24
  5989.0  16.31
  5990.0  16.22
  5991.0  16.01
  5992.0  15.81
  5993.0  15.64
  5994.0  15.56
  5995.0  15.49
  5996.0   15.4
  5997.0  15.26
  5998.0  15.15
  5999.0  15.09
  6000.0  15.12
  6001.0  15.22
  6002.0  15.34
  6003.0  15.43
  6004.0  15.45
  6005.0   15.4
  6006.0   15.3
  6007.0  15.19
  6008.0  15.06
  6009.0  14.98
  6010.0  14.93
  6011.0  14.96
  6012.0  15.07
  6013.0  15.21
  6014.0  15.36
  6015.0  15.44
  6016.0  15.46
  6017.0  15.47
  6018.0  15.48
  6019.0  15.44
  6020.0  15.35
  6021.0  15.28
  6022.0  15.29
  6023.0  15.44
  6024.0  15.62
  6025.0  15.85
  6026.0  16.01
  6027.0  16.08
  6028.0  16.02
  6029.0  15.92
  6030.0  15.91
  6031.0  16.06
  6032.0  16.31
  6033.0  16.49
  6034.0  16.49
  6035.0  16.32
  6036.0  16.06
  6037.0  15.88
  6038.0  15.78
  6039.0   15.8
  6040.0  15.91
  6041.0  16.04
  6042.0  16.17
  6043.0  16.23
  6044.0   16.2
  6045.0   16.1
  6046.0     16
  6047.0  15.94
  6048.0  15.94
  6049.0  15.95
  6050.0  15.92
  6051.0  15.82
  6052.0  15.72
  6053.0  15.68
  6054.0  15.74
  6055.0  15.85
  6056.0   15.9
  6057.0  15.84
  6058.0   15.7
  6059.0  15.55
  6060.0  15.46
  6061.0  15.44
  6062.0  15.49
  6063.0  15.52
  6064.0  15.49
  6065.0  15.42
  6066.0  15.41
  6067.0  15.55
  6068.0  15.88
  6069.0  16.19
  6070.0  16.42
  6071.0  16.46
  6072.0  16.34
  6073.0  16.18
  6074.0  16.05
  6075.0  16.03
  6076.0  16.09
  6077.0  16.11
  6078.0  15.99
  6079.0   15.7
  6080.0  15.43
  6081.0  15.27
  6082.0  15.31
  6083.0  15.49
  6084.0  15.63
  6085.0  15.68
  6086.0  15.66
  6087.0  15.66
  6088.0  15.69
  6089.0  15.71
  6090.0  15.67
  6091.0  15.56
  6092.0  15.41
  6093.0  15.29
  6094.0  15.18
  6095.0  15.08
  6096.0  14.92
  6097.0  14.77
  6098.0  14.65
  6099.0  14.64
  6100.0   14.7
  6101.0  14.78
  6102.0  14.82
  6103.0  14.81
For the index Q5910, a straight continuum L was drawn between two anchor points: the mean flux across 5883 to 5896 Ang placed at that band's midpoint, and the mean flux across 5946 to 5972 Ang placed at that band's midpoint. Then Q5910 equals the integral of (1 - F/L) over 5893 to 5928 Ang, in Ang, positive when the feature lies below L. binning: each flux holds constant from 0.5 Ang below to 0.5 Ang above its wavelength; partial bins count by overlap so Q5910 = -4.6 Ang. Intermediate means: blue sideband 11.3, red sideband 15.3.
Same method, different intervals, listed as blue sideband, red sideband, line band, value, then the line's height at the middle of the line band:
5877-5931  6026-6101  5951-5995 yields -2.3 Ang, 14.7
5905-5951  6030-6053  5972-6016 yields 0.9 Ang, 15.7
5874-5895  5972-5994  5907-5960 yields -3.4 Ang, 14.2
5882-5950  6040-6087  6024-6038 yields -0.6 Ang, 15.4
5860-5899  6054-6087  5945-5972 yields -1.7 Ang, 14.4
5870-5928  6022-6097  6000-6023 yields 0.0 Ang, 15.3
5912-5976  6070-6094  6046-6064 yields -0.1 Ang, 15.7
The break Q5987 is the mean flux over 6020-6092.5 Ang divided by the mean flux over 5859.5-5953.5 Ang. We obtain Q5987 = 1.1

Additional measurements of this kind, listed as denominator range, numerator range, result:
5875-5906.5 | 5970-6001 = 1.19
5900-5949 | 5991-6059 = 1.04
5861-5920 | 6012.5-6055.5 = 1.14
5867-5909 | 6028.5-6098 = 1.18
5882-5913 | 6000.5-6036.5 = 1.21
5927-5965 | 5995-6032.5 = 1.03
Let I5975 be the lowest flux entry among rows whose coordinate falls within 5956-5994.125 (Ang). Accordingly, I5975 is 14.65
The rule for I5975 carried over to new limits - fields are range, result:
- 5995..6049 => 14.93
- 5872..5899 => 9.621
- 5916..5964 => 14.31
